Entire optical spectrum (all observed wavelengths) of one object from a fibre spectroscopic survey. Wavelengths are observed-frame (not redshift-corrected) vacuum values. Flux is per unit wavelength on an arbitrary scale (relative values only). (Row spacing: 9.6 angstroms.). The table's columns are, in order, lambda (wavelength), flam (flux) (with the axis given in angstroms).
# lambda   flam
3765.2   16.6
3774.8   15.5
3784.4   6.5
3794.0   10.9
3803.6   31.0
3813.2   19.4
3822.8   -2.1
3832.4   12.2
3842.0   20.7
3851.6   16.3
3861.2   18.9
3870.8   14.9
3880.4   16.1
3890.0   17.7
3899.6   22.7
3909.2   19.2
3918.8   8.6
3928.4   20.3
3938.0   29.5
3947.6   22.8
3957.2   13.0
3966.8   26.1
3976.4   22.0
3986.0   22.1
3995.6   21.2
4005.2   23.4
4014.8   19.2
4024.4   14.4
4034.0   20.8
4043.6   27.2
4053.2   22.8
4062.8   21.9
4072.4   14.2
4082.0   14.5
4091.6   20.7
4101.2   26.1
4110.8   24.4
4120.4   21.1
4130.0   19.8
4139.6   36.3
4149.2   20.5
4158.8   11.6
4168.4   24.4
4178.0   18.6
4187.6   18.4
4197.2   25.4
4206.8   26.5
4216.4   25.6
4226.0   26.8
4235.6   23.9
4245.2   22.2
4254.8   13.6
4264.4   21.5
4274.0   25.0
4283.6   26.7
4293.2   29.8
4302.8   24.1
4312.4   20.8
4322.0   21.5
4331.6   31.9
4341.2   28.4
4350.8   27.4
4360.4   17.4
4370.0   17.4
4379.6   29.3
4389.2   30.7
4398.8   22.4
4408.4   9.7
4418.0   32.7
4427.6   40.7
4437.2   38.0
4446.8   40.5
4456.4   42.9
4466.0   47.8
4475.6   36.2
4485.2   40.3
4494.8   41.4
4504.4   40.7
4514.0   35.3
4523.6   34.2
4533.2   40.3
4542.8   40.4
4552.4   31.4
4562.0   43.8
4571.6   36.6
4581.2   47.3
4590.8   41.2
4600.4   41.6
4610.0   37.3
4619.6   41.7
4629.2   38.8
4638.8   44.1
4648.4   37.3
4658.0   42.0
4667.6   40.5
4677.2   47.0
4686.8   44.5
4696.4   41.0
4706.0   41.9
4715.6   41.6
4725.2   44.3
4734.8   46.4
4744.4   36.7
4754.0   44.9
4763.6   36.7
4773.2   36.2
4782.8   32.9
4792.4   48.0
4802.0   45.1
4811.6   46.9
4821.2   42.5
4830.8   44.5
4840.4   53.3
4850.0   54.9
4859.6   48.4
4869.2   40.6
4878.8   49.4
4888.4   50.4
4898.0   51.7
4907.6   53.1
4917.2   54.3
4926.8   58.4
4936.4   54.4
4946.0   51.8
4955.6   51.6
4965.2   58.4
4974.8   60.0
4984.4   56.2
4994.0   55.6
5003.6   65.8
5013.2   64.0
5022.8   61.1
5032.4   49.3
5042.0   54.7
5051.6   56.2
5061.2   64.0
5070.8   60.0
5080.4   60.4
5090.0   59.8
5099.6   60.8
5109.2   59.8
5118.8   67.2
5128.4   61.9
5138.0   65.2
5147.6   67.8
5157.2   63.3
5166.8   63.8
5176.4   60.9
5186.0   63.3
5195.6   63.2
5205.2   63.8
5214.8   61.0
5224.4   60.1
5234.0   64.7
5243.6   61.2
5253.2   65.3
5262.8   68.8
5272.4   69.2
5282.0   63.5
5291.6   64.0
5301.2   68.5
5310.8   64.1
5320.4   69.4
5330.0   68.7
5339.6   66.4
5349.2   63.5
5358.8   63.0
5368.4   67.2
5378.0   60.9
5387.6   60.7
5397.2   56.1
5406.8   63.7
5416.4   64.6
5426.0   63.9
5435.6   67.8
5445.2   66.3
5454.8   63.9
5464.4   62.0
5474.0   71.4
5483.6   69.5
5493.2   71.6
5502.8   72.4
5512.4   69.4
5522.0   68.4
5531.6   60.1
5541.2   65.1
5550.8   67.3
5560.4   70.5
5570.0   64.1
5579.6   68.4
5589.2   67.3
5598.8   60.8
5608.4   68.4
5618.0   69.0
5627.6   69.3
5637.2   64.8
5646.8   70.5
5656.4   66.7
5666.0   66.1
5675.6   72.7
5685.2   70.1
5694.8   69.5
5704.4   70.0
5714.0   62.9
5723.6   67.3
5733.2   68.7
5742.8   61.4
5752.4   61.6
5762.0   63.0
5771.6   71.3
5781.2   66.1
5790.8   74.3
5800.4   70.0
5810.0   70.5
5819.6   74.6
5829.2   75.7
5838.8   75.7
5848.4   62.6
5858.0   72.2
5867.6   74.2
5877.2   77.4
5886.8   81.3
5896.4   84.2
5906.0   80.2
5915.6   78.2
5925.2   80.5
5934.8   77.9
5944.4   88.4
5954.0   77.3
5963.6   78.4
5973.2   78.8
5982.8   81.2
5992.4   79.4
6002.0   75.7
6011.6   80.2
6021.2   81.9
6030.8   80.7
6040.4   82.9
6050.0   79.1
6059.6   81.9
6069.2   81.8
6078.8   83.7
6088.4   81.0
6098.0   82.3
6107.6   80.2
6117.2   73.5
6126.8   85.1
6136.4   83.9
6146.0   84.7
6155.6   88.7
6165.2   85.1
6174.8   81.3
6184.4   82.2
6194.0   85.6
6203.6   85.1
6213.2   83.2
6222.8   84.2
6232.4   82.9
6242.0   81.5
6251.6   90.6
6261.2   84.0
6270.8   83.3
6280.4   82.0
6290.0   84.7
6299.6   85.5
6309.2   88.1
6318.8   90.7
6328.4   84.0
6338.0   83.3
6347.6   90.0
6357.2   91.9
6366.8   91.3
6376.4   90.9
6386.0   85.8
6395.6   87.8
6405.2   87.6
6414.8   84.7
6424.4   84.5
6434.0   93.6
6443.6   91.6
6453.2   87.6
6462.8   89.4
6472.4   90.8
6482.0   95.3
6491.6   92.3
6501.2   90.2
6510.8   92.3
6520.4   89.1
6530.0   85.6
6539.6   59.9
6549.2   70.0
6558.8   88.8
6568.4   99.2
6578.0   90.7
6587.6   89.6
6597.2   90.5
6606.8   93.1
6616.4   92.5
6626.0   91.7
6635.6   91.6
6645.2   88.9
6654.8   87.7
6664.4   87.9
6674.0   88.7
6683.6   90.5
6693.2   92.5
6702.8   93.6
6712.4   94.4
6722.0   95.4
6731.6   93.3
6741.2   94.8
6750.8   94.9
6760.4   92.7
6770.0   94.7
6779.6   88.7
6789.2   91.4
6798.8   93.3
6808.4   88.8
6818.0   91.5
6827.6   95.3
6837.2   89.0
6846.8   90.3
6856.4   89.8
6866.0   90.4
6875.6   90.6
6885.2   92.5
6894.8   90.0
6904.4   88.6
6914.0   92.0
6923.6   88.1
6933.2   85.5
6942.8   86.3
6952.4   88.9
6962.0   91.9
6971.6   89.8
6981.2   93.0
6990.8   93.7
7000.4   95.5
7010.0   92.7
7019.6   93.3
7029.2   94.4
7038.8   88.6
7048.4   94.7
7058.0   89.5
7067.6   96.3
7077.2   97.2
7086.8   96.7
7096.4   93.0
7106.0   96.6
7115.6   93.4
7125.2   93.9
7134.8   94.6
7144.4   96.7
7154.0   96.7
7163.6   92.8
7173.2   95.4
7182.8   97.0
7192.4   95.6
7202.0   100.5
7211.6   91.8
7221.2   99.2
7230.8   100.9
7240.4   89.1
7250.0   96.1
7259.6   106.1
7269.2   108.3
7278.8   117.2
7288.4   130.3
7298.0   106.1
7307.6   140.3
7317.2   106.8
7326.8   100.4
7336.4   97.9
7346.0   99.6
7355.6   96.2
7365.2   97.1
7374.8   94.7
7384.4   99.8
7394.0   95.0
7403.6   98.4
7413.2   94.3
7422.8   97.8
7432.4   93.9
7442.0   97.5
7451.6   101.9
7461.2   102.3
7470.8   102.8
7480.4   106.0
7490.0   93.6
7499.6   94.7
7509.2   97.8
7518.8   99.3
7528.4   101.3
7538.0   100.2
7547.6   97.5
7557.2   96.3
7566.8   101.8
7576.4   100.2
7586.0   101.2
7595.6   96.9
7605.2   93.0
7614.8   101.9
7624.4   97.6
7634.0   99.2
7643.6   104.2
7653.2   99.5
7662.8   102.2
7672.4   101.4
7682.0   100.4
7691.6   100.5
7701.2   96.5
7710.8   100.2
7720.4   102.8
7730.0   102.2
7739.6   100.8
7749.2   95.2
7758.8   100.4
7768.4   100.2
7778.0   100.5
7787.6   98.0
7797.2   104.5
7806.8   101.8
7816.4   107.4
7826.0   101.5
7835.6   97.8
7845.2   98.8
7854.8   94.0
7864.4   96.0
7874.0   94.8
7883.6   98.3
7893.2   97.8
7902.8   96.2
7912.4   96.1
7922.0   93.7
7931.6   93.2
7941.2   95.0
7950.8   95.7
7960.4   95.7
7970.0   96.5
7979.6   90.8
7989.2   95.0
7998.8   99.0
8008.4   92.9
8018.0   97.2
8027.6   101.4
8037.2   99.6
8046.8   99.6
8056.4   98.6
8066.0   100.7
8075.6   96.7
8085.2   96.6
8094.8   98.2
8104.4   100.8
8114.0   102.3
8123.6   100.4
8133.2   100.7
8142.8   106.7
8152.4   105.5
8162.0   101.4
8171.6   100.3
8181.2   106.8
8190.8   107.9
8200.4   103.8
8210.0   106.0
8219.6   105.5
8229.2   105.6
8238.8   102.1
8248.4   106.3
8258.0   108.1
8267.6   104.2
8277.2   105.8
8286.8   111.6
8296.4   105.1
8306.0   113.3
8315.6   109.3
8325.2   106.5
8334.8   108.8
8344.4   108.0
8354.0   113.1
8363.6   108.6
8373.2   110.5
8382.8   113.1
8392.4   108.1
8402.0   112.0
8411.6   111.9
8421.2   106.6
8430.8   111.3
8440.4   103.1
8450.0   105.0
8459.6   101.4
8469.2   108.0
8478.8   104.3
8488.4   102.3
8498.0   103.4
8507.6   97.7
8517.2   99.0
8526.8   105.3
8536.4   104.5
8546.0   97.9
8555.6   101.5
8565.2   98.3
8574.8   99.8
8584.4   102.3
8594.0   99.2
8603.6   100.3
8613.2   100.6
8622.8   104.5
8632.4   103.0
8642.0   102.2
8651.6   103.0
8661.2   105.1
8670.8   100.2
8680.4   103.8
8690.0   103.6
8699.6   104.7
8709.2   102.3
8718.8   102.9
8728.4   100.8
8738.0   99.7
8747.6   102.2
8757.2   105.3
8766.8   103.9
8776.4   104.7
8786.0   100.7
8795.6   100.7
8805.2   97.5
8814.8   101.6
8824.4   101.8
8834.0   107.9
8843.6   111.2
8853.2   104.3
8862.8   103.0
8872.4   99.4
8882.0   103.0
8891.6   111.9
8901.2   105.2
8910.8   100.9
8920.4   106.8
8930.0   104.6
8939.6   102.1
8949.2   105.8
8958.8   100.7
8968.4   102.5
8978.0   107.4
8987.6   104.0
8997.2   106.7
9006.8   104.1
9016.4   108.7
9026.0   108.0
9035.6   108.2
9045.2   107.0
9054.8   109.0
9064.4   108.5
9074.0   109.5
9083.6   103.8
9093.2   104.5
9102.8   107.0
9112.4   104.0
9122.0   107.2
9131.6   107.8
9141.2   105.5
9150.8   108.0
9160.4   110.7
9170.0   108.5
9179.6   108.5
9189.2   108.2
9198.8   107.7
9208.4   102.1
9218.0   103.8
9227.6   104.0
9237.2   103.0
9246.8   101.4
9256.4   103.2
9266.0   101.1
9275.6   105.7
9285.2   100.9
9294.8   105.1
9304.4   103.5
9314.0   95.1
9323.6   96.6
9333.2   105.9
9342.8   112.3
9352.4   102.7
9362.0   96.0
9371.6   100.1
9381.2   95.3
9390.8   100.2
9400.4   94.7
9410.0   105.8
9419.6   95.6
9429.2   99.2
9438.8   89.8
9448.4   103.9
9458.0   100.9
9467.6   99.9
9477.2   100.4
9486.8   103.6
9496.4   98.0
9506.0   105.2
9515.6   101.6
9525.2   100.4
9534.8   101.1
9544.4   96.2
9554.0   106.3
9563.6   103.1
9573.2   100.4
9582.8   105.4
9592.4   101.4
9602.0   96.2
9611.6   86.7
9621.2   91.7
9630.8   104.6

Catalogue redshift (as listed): 0.110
